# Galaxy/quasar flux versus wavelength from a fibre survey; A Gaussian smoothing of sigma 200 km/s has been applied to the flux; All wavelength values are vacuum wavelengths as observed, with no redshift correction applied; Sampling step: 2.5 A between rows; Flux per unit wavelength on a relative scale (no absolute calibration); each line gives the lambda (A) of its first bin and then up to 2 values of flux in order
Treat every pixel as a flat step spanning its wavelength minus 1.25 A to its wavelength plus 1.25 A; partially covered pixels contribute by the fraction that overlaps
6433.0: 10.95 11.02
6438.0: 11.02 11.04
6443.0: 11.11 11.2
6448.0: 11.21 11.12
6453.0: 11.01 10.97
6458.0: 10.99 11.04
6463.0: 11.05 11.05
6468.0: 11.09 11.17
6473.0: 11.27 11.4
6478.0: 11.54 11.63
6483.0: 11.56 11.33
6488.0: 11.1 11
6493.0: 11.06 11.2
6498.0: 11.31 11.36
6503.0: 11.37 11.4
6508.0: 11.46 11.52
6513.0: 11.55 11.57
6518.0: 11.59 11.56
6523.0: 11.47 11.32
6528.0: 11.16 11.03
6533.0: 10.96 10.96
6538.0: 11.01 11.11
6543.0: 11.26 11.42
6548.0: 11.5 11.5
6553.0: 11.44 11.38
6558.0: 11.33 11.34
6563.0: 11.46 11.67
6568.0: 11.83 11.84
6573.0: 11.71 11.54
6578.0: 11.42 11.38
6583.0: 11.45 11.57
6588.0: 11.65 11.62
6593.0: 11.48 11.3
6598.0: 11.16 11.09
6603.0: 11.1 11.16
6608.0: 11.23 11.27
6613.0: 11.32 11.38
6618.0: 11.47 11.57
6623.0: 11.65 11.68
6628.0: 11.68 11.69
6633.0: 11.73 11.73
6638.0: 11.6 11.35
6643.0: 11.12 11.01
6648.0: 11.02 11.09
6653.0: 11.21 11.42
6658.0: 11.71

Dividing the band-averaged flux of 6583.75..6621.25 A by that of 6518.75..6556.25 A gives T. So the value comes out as 1.01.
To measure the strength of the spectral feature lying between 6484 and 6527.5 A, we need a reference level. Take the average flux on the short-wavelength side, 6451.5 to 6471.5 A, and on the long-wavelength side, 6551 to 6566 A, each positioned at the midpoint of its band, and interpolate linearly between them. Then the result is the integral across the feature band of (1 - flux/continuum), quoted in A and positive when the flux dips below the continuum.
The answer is -0.5 A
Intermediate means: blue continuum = 11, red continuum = 11.4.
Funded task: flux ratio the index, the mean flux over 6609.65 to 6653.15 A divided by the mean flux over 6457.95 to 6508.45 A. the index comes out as 1.01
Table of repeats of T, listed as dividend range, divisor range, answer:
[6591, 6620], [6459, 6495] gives 1.00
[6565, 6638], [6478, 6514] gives 1.01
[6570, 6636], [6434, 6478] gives 1.03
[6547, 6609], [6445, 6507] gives 1.02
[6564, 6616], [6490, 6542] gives 1.01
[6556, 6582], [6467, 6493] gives 1.02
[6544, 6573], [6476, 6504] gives 1.02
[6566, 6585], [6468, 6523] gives 1.02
